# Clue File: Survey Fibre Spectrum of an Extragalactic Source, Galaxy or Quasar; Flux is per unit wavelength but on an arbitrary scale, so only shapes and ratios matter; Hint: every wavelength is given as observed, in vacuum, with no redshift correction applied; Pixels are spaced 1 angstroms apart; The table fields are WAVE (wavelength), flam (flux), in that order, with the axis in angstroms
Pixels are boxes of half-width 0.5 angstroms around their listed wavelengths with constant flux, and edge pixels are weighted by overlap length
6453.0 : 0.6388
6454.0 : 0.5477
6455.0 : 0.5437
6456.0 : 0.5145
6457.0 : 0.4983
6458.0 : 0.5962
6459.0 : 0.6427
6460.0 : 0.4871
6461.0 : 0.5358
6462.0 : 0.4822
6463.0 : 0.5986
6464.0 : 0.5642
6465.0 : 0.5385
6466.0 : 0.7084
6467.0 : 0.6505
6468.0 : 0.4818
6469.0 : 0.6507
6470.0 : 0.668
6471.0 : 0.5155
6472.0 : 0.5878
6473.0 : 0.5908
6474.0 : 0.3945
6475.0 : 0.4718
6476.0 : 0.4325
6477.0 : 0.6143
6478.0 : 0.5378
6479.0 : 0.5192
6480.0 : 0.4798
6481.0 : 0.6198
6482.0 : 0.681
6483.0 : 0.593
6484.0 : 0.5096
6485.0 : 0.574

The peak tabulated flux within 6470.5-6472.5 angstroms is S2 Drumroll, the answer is 0.5878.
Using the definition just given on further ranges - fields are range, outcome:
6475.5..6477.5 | 0.6143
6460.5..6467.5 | 0.7084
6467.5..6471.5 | 0.668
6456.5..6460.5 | 0.6427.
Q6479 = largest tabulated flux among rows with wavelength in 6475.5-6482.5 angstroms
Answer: 0.681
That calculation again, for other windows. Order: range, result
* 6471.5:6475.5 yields 0.5908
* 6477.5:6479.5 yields 0.5378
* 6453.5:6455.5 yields 0.5477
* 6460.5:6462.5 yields 0.5358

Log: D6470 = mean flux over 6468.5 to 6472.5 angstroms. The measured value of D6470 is 0.605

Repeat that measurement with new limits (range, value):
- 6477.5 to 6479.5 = 0.528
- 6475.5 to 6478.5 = 0.528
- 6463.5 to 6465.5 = 0.551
